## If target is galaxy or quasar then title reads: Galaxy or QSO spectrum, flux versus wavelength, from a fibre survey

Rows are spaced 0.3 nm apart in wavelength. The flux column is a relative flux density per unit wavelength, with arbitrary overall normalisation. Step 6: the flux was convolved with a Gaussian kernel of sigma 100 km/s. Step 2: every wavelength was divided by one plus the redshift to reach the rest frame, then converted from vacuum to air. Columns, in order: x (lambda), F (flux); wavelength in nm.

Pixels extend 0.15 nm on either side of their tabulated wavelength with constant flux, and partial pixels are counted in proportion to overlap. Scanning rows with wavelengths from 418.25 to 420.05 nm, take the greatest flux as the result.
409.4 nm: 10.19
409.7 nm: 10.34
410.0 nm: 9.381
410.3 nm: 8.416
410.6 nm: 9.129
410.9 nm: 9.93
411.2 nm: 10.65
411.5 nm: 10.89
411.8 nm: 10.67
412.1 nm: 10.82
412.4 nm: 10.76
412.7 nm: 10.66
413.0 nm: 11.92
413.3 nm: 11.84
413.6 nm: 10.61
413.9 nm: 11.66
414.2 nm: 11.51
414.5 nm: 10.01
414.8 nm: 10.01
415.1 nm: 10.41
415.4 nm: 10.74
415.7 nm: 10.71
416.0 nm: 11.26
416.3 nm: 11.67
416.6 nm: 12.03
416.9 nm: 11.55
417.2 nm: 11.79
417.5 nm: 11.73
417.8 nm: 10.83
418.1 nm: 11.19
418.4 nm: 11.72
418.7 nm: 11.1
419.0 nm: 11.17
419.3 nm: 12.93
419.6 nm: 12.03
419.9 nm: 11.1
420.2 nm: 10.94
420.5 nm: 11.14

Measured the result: 12.93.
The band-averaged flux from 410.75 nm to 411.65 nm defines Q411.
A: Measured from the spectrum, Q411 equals 10.5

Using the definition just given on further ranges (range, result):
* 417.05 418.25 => 11.4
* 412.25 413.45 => 11.3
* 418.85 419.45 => 12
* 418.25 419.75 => 11.8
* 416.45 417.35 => 11.8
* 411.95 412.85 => 10.7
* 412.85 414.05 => 11.5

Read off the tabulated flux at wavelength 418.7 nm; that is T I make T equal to 11.1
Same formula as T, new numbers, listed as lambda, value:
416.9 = 11.55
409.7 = 10.34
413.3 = 11.84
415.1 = 10.41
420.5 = 11.14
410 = 9.381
